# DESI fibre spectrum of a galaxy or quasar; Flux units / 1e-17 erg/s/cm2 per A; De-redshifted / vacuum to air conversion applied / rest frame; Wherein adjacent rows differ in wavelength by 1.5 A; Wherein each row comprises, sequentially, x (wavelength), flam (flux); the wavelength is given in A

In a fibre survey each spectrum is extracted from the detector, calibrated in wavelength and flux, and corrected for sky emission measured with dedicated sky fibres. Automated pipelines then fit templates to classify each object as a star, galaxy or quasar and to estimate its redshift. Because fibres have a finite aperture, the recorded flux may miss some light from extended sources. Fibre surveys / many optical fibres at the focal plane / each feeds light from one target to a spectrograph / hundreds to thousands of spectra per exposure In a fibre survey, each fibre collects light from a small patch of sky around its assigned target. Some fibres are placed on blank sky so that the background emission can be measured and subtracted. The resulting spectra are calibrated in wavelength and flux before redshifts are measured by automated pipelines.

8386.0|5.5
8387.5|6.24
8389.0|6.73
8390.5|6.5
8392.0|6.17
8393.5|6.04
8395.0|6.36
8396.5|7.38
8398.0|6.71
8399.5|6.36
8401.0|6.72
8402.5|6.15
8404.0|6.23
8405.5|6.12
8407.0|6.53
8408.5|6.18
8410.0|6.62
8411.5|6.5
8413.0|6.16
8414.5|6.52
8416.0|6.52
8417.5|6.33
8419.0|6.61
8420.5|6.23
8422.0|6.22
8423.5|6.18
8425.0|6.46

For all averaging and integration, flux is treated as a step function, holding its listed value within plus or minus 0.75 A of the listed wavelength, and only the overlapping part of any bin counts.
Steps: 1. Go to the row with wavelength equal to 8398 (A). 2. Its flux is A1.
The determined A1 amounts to 6.71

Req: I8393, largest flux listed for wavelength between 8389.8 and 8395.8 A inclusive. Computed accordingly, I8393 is 6.5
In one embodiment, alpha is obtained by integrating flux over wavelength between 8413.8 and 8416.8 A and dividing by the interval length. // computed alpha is 6.52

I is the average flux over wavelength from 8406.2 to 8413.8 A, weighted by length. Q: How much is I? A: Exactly 6.4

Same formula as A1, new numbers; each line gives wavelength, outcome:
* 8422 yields 6.22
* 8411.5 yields 6.5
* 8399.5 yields 6.36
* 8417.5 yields 6.33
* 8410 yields 6.62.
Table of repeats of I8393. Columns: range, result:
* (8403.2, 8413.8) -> 6.62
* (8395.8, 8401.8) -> 7.38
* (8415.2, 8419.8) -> 6.61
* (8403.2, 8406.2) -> 6.23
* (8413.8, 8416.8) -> 6.52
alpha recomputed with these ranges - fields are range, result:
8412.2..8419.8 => 6.43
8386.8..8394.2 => 6.34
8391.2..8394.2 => 6.11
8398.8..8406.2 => 6.32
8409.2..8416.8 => 6.46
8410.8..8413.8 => 6.33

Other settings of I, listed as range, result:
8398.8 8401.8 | 6.54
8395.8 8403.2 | 6.66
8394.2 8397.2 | 6.85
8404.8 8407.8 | 6.33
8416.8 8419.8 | 6.47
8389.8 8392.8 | 6.33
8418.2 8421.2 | 6.42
